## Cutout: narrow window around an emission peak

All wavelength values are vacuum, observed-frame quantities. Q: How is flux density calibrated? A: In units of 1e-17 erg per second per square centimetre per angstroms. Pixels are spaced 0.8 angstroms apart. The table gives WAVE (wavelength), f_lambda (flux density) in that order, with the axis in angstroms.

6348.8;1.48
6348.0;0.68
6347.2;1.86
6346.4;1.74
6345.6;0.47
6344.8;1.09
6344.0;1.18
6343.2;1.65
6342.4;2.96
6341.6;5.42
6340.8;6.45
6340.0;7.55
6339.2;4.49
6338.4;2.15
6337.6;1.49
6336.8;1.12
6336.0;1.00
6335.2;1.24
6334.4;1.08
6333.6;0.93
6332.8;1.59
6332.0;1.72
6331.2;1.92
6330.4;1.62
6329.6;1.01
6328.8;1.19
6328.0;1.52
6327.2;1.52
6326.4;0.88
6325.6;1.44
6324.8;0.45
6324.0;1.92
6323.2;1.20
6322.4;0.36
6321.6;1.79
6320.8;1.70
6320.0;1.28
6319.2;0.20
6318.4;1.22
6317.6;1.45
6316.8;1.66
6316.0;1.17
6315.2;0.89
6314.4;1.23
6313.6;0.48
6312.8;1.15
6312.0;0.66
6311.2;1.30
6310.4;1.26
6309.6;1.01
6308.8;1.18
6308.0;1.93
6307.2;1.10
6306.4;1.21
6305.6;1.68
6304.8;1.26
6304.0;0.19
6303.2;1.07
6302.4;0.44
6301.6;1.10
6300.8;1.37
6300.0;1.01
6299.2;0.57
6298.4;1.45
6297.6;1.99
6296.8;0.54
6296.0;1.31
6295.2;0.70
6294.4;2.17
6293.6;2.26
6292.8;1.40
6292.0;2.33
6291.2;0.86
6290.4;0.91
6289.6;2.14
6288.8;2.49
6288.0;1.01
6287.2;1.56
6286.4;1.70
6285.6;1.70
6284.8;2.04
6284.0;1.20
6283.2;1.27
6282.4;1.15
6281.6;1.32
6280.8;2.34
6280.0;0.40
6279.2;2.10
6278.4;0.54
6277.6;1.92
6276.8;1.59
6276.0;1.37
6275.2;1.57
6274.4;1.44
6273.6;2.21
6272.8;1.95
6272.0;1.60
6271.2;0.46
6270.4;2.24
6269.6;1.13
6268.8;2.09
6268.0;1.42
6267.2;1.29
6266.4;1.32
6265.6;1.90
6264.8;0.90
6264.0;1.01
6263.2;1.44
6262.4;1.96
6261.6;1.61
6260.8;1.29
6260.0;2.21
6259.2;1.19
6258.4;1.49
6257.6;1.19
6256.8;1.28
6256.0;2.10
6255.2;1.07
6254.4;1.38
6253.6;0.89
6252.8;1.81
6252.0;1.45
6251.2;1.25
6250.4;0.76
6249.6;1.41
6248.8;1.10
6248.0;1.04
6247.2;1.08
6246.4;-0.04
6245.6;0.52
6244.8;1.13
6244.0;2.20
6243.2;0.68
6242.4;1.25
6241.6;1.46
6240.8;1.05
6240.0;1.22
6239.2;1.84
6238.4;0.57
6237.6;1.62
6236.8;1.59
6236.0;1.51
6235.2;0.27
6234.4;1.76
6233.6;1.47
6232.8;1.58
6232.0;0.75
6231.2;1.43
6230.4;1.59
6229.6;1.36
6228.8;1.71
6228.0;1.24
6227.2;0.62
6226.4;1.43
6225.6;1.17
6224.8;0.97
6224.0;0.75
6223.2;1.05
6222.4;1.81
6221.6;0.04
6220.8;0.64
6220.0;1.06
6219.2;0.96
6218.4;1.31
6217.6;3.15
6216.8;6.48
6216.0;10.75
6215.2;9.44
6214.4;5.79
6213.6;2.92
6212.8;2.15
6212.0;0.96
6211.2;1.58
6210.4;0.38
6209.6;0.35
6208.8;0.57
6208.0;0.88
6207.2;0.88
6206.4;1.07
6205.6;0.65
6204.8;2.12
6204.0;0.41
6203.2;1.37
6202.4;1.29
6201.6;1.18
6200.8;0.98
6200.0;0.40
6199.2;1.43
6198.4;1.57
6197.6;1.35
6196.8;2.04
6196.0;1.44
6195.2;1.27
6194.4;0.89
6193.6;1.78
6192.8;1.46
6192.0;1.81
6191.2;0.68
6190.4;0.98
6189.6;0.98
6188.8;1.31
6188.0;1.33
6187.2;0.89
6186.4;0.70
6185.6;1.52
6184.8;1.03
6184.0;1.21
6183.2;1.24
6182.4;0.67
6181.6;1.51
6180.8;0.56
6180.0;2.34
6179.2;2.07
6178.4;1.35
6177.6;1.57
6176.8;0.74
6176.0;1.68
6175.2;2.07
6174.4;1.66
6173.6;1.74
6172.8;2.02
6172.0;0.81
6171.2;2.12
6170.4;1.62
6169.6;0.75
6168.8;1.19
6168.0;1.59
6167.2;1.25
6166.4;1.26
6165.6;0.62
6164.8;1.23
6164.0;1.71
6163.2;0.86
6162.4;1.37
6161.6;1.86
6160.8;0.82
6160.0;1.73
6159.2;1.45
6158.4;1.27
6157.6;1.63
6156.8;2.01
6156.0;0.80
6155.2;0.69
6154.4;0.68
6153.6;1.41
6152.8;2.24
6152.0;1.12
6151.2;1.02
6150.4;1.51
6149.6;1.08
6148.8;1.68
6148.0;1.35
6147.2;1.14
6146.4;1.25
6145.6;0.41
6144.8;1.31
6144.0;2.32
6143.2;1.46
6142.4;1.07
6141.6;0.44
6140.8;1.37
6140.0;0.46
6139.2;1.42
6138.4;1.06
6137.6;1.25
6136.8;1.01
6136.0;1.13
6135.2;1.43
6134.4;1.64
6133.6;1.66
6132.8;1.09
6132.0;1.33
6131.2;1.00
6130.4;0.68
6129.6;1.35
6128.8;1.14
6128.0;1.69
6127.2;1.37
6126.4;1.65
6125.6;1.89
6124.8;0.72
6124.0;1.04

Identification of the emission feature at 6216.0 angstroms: H-beta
